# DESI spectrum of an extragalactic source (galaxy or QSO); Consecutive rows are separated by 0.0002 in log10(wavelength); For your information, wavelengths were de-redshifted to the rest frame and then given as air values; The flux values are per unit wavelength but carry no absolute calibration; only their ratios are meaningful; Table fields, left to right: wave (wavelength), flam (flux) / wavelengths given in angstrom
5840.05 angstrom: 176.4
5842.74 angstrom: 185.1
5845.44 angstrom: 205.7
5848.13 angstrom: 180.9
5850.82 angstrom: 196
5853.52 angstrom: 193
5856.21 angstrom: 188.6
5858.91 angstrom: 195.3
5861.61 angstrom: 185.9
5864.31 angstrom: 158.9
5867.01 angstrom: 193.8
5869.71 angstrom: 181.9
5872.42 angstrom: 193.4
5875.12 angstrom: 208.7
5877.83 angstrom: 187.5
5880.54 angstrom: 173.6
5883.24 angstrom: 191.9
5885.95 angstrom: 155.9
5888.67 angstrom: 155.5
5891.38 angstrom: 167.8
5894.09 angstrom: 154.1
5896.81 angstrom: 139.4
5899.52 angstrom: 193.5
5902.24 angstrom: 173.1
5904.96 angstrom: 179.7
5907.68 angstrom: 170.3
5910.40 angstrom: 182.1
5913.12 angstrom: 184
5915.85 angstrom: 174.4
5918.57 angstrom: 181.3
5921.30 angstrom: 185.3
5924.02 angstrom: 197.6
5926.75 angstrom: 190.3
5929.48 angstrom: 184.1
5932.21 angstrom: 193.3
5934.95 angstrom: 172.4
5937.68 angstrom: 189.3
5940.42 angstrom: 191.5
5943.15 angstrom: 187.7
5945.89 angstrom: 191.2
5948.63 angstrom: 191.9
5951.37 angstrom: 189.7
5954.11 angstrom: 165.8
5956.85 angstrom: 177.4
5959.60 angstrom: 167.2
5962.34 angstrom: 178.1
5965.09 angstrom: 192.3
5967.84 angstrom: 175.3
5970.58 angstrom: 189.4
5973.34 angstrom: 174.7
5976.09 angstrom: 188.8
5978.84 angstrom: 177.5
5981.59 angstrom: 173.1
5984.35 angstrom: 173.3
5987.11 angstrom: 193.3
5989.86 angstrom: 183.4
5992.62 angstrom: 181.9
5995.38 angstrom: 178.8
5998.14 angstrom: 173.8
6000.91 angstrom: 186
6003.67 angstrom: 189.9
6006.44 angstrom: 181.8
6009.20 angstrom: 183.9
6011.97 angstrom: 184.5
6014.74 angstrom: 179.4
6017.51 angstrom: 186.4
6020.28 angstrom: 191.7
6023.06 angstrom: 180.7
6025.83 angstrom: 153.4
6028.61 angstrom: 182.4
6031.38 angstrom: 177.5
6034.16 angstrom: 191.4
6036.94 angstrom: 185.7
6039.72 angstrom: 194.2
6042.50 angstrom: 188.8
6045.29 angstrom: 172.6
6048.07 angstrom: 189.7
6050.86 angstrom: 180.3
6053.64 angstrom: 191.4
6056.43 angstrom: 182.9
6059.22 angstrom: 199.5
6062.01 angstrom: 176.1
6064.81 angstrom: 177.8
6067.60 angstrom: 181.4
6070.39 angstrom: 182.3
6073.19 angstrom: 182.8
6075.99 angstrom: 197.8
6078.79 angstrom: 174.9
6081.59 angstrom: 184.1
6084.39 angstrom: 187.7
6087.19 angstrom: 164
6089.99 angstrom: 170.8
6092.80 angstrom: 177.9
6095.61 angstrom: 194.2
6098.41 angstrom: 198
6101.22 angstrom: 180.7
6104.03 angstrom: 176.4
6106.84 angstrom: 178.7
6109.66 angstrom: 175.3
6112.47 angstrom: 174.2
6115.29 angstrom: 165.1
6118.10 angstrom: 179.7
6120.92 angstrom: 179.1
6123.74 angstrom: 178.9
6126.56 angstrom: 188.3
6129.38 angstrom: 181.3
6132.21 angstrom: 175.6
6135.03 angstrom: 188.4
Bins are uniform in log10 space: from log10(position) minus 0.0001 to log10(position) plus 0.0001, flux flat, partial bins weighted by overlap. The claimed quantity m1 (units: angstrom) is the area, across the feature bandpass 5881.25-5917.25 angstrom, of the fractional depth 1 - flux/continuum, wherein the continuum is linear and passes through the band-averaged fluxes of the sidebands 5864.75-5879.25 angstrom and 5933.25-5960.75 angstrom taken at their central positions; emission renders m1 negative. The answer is 3.22 angstrom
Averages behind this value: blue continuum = 191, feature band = 171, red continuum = 183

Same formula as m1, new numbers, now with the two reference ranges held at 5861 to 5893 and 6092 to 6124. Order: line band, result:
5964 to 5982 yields -0.24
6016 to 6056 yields -0.80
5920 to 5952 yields -1.66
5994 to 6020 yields -0.51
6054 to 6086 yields -0.82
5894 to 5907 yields 0.71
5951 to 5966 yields 0.19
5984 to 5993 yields -0.23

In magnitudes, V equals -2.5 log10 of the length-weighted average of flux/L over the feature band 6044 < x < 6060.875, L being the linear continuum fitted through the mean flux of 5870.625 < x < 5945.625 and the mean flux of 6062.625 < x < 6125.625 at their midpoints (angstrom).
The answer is -0.04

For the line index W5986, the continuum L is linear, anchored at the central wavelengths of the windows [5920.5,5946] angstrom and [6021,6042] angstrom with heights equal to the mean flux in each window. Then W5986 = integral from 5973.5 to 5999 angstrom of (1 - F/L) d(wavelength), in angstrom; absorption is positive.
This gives 0.6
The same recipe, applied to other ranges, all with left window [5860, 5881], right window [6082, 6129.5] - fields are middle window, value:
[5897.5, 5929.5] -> 0.5 angstrom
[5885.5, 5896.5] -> 1.7 angstrom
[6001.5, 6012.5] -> -0.2 angstrom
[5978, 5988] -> 0.2 angstrom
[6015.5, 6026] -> 0.1 angstrom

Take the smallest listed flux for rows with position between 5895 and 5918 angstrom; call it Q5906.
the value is 139.4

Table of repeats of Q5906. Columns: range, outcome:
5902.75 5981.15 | 165.8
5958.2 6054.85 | 153.4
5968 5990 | 173.1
